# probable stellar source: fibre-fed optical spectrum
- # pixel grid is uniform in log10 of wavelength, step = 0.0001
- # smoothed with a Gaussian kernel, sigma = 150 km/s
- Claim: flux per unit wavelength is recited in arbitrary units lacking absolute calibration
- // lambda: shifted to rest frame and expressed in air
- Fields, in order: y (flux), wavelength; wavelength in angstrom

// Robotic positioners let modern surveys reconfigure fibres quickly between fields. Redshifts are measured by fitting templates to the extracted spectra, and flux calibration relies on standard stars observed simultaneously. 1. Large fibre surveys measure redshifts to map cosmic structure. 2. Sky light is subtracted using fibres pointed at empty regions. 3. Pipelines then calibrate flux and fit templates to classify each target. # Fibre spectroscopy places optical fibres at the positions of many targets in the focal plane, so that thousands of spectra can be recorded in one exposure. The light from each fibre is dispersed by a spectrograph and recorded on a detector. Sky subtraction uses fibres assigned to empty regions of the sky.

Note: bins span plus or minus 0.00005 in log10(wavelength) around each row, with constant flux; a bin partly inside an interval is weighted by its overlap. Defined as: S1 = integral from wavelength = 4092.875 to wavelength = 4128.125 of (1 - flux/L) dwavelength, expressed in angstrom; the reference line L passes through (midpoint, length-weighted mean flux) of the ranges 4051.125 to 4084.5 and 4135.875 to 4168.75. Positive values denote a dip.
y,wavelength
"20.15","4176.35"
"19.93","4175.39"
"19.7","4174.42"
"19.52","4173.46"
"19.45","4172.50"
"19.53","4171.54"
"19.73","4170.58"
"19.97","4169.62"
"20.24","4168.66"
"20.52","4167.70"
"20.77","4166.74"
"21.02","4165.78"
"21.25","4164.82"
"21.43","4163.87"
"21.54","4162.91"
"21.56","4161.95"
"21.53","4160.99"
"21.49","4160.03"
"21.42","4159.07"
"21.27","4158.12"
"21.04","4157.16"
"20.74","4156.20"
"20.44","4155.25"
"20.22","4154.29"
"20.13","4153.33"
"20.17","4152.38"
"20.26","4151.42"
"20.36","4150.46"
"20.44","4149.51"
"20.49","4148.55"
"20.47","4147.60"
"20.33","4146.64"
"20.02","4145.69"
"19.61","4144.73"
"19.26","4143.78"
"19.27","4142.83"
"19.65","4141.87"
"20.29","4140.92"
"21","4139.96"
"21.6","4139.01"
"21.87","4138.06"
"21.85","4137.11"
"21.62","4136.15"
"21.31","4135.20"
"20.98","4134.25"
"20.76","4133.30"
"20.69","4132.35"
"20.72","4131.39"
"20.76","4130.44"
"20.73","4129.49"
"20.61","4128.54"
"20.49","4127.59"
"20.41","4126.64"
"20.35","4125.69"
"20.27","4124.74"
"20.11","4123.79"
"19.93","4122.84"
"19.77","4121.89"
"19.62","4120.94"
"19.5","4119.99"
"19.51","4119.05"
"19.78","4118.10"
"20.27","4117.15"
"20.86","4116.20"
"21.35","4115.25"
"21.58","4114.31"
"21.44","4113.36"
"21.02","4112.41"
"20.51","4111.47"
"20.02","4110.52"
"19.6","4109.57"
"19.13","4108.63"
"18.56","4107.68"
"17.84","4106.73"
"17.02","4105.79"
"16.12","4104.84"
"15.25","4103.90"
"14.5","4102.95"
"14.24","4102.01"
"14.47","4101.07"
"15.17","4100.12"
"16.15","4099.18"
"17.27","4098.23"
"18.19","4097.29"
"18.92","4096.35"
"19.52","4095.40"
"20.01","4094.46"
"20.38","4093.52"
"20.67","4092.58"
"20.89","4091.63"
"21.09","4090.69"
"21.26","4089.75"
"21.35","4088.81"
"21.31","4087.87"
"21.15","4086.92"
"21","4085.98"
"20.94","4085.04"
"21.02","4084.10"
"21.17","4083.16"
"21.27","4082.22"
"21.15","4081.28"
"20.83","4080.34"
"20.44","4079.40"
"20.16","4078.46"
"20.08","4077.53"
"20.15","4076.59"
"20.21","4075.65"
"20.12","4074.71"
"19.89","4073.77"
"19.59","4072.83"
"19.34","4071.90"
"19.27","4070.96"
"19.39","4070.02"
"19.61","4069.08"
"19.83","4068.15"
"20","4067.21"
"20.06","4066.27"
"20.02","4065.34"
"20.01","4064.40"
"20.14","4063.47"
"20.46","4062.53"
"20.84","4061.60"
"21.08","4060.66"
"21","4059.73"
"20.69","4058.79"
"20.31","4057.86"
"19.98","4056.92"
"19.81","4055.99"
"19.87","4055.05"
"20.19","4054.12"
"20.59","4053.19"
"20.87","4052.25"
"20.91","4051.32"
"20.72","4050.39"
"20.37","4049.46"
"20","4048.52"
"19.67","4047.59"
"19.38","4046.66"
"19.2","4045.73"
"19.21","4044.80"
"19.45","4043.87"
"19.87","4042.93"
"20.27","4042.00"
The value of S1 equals 2.7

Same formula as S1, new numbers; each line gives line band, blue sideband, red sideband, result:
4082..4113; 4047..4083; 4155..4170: 2.3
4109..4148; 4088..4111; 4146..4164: -1.8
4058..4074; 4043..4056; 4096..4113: -0.7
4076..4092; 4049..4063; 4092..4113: -1.6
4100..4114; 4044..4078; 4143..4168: 1.8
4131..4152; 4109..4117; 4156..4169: 0.4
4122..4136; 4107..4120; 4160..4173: -0.2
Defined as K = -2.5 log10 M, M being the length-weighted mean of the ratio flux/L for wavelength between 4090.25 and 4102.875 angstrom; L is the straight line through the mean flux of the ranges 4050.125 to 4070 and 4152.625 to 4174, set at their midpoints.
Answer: 0.13 mag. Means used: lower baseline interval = 20.3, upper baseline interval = 20.7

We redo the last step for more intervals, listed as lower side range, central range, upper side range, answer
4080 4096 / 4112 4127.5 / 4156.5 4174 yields 0.02 mag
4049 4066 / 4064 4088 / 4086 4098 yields 0.01 mag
